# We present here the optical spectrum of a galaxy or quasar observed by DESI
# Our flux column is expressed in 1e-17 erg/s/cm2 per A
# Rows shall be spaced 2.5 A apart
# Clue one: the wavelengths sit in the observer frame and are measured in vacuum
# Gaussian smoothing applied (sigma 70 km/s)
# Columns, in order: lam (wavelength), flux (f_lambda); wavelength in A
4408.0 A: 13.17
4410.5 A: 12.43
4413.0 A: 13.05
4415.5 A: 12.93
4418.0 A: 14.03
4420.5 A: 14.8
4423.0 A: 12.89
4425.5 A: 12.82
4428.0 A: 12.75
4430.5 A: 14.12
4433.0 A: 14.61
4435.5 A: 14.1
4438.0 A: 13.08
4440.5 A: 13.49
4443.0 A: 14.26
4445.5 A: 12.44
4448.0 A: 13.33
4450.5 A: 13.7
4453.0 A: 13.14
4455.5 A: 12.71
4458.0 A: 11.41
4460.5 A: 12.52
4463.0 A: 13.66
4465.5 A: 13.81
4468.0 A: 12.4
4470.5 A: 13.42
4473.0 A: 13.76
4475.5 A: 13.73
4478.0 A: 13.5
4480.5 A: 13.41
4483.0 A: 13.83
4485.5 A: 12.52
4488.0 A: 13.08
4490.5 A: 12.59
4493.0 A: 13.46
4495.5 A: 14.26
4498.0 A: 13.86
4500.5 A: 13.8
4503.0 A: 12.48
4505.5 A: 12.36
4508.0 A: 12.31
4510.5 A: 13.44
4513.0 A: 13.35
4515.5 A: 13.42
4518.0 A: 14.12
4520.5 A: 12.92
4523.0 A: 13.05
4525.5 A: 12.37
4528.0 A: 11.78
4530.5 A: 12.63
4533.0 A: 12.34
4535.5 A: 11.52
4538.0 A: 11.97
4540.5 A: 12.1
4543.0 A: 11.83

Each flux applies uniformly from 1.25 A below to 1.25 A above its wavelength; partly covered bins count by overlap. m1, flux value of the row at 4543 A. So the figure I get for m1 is 11.83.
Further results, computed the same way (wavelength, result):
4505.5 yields 12.36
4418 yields 14.03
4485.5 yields 12.52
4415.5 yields 12.93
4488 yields 13.08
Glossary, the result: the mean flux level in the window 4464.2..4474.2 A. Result 13.3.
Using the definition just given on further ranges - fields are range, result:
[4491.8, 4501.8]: 13.8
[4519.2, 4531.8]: 12.6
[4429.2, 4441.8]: 13.9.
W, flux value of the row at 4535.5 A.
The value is 11.52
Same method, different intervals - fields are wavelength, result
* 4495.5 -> 14.26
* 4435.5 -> 14.1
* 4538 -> 11.97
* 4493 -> 13.46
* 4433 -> 14.61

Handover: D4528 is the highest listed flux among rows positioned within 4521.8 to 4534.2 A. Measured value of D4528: 13.05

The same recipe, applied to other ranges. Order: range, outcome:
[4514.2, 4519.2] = 14.12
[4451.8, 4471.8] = 13.81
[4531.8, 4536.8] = 12.34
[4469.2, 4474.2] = 13.76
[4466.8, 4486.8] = 13.83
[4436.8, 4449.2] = 14.26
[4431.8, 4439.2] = 14.61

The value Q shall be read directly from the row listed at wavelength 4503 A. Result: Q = 12.48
